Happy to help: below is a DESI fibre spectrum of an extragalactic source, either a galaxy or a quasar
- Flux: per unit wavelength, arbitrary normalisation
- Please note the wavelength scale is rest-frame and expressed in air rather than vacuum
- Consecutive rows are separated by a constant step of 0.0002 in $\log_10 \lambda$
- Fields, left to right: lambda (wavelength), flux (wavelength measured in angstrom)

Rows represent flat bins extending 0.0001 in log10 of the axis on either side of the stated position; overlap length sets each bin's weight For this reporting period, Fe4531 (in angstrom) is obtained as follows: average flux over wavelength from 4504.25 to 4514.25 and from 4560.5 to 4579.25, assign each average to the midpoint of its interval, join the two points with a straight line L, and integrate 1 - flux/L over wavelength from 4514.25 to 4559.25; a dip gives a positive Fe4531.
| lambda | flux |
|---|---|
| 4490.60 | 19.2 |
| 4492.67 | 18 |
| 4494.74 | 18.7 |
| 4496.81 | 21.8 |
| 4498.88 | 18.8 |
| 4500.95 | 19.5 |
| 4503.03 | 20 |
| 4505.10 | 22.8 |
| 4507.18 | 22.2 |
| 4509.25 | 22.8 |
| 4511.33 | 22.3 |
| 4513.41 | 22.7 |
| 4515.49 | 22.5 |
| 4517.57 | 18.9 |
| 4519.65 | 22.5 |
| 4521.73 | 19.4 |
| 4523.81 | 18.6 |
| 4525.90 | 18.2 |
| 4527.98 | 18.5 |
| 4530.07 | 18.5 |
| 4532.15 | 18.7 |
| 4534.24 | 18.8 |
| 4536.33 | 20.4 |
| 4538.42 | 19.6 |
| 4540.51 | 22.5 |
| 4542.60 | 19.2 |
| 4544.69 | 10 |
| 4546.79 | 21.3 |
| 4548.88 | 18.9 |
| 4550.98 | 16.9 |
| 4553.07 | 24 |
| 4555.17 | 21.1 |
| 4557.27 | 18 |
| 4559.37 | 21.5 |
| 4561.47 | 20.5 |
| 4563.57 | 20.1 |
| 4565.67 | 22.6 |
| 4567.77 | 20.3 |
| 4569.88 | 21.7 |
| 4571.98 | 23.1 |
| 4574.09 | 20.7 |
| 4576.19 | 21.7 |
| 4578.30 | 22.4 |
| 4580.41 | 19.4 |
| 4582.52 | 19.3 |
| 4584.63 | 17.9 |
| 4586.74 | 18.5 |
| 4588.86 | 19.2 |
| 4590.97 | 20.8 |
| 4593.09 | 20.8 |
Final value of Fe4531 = 5.4 angstrom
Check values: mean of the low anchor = 22.5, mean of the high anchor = 21.5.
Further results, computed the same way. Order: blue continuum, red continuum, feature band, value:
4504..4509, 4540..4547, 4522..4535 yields 0.6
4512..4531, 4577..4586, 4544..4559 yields 0.7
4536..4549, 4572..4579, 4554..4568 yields -0.1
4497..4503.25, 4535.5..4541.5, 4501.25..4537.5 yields -0.4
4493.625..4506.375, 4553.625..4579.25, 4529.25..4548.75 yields 1.9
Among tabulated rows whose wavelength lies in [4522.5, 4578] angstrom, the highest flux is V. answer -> 24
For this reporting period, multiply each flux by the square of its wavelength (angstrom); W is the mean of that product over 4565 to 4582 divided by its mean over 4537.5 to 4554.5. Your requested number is 1.1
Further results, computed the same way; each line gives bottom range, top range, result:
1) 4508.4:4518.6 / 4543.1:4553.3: 0.83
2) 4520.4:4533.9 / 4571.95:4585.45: 1.12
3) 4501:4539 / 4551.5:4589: 1.04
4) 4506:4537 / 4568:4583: 1.07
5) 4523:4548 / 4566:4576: 1.17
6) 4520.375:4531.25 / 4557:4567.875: 1.12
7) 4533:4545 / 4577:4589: 1.05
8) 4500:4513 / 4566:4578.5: 1.03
